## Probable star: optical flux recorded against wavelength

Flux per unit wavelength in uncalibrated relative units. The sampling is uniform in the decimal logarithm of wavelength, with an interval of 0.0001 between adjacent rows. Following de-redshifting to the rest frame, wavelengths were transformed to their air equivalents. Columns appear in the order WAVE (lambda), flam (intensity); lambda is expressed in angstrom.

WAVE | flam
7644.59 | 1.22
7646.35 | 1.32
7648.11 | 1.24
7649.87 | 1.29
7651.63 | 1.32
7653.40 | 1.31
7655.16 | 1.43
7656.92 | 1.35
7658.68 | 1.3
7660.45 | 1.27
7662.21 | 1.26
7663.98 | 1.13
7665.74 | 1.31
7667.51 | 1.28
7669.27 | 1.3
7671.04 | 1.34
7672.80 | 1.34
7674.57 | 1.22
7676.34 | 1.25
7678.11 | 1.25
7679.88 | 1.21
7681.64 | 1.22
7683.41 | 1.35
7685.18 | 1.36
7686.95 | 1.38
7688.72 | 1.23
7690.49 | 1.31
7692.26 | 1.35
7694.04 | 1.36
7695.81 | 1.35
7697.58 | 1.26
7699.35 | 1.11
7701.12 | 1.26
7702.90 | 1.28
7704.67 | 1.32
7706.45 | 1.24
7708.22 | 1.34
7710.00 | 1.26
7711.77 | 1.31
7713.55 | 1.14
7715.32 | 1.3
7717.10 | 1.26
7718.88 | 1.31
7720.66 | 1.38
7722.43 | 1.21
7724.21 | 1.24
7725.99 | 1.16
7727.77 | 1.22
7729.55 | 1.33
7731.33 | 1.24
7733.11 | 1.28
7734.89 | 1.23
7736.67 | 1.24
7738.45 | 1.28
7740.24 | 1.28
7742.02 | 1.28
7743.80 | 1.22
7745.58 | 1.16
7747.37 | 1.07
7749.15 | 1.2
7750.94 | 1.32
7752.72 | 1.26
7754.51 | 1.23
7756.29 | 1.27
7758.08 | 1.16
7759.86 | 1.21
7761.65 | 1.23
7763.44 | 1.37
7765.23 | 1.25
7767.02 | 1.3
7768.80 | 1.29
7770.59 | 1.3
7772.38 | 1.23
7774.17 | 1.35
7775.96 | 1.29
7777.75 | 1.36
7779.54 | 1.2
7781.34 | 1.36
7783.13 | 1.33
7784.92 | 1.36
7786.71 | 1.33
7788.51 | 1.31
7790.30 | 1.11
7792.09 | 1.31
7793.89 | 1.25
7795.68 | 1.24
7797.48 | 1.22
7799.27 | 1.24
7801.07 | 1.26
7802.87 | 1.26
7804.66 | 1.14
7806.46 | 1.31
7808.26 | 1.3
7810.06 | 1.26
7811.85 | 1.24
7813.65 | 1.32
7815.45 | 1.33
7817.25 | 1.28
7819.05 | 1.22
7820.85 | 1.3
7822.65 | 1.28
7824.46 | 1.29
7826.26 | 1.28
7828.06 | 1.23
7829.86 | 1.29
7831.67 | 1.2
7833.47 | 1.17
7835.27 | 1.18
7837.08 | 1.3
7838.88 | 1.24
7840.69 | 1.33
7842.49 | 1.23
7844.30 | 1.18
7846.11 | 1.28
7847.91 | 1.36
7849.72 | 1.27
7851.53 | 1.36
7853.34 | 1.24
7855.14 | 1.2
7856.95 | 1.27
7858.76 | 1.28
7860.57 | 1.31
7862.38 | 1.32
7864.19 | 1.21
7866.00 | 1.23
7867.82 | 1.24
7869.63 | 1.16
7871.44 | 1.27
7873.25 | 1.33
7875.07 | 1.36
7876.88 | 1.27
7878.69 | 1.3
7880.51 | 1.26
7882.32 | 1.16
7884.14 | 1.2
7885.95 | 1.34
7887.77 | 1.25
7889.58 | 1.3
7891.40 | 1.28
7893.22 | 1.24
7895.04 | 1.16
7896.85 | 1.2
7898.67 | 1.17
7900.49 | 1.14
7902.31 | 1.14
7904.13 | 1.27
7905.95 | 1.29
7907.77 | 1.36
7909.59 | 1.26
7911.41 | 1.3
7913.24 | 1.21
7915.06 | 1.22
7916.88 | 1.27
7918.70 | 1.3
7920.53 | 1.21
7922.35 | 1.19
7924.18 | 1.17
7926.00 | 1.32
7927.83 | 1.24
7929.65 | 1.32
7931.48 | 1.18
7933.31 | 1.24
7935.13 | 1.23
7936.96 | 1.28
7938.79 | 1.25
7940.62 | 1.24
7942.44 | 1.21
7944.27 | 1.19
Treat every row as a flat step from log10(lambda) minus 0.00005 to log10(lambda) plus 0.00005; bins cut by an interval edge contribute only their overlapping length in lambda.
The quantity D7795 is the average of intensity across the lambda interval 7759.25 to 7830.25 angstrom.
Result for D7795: 1.28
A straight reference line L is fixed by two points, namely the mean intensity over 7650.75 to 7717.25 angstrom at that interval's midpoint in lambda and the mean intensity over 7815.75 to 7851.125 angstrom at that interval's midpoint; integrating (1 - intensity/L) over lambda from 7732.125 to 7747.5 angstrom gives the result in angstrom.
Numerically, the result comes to 0.5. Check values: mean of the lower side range 1.29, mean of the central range 1.23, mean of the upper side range 1.26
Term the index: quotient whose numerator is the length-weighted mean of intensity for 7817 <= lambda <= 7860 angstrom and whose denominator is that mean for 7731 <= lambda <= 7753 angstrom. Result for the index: 1.02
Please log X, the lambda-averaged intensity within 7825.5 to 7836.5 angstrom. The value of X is 1.23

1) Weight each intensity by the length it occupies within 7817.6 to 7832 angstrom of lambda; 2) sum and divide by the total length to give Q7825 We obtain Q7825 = 1.26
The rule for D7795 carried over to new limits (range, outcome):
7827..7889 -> 1.26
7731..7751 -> 1.23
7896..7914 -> 1.23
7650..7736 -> 1.28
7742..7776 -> 1.25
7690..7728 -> 1.27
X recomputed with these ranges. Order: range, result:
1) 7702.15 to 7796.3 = 1.26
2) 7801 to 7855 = 1.26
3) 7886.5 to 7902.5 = 1.21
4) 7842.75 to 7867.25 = 1.27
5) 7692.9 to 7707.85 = 1.28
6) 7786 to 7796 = 1.26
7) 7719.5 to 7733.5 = 1.26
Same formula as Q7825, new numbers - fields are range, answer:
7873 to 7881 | 1.3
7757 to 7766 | 1.24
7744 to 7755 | 1.21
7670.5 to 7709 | 1.29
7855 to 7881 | 1.27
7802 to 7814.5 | 1.26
